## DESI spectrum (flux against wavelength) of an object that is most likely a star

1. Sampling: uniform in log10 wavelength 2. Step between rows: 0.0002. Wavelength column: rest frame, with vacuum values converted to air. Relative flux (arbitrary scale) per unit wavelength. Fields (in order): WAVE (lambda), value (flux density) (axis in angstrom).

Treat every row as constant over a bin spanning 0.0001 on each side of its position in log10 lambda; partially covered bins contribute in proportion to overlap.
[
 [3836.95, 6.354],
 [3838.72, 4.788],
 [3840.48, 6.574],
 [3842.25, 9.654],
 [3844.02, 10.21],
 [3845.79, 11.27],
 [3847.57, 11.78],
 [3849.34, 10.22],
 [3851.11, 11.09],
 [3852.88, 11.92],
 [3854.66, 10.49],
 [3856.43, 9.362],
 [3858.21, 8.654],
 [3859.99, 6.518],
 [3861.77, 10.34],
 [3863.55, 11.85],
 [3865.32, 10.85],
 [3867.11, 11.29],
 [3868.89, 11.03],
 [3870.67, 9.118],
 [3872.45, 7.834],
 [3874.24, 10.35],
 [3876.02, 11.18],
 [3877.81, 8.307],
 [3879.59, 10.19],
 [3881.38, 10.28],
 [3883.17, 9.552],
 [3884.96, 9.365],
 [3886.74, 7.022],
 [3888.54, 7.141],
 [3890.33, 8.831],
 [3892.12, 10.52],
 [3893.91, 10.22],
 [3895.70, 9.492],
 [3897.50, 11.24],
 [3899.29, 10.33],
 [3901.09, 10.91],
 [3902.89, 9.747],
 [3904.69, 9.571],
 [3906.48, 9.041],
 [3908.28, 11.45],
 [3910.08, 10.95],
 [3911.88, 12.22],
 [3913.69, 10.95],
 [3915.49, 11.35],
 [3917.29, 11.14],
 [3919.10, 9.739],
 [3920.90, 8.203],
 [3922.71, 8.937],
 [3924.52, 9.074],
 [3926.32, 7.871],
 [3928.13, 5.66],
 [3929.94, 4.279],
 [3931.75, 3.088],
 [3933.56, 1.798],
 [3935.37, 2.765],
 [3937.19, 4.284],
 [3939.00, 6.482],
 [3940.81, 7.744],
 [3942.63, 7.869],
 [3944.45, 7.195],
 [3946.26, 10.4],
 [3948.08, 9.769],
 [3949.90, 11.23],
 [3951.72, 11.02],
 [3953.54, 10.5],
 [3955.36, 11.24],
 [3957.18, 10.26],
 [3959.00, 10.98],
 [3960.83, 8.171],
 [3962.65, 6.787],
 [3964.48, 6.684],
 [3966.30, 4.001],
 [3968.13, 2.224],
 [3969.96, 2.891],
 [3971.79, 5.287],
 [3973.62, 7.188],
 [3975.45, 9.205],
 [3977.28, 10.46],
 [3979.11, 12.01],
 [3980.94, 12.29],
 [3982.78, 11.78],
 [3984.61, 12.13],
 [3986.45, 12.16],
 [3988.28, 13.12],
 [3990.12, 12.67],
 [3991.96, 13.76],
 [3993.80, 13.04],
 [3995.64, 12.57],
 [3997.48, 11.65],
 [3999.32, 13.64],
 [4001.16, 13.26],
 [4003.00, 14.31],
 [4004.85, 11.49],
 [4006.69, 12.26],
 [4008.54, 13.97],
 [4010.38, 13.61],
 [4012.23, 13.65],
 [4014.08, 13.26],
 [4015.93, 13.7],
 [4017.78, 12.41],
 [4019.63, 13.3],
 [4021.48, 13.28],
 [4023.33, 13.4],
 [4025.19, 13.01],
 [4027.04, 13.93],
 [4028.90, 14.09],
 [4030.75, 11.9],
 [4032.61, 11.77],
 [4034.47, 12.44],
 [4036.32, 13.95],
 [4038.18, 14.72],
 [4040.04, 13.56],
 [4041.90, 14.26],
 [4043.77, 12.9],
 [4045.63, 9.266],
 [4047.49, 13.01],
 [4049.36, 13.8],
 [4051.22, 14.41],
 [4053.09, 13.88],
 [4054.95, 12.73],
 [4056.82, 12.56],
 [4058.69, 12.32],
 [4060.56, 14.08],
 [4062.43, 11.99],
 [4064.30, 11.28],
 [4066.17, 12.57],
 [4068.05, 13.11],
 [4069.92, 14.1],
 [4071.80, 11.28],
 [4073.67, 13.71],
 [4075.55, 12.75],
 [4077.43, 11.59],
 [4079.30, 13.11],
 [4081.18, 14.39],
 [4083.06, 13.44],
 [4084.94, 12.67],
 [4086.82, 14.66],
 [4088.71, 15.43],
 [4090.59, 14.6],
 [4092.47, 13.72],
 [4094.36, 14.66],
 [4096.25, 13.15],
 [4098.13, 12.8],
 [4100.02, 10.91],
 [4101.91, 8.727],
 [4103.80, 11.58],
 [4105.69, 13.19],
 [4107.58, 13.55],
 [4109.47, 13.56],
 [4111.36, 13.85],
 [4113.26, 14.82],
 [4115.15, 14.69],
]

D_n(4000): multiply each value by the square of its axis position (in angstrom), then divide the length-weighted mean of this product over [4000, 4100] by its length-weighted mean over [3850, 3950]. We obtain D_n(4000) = 1.6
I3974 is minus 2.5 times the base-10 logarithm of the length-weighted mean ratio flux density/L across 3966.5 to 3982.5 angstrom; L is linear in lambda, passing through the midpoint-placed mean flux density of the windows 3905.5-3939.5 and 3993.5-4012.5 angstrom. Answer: 0.42 mag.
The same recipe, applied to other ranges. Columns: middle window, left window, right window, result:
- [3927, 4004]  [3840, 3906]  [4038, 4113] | 0.26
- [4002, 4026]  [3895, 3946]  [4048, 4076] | -0.16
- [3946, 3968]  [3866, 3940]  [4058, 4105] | 0.12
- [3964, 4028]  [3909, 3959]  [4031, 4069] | -0.05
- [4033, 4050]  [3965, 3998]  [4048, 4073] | -0.07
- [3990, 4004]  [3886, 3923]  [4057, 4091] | -0.12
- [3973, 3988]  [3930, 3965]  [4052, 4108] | -0.22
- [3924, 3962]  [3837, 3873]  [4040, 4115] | 0.40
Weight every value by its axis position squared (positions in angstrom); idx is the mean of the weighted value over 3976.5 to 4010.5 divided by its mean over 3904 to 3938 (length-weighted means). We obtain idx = 1.64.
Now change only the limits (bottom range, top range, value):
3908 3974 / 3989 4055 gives 1.75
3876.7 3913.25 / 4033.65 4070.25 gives 1.43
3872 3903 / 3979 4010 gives 1.40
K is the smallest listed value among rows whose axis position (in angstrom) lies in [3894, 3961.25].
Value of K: 1.798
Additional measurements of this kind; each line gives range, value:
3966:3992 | 2.224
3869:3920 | 7.022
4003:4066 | 9.266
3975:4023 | 9.205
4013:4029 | 12.41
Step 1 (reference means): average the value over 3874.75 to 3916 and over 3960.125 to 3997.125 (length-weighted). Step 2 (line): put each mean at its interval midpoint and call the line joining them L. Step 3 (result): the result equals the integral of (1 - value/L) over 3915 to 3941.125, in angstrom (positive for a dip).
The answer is 8.2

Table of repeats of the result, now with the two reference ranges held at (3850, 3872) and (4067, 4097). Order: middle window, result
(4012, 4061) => -1.3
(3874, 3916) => 2.7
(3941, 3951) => 2.0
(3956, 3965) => 2.3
